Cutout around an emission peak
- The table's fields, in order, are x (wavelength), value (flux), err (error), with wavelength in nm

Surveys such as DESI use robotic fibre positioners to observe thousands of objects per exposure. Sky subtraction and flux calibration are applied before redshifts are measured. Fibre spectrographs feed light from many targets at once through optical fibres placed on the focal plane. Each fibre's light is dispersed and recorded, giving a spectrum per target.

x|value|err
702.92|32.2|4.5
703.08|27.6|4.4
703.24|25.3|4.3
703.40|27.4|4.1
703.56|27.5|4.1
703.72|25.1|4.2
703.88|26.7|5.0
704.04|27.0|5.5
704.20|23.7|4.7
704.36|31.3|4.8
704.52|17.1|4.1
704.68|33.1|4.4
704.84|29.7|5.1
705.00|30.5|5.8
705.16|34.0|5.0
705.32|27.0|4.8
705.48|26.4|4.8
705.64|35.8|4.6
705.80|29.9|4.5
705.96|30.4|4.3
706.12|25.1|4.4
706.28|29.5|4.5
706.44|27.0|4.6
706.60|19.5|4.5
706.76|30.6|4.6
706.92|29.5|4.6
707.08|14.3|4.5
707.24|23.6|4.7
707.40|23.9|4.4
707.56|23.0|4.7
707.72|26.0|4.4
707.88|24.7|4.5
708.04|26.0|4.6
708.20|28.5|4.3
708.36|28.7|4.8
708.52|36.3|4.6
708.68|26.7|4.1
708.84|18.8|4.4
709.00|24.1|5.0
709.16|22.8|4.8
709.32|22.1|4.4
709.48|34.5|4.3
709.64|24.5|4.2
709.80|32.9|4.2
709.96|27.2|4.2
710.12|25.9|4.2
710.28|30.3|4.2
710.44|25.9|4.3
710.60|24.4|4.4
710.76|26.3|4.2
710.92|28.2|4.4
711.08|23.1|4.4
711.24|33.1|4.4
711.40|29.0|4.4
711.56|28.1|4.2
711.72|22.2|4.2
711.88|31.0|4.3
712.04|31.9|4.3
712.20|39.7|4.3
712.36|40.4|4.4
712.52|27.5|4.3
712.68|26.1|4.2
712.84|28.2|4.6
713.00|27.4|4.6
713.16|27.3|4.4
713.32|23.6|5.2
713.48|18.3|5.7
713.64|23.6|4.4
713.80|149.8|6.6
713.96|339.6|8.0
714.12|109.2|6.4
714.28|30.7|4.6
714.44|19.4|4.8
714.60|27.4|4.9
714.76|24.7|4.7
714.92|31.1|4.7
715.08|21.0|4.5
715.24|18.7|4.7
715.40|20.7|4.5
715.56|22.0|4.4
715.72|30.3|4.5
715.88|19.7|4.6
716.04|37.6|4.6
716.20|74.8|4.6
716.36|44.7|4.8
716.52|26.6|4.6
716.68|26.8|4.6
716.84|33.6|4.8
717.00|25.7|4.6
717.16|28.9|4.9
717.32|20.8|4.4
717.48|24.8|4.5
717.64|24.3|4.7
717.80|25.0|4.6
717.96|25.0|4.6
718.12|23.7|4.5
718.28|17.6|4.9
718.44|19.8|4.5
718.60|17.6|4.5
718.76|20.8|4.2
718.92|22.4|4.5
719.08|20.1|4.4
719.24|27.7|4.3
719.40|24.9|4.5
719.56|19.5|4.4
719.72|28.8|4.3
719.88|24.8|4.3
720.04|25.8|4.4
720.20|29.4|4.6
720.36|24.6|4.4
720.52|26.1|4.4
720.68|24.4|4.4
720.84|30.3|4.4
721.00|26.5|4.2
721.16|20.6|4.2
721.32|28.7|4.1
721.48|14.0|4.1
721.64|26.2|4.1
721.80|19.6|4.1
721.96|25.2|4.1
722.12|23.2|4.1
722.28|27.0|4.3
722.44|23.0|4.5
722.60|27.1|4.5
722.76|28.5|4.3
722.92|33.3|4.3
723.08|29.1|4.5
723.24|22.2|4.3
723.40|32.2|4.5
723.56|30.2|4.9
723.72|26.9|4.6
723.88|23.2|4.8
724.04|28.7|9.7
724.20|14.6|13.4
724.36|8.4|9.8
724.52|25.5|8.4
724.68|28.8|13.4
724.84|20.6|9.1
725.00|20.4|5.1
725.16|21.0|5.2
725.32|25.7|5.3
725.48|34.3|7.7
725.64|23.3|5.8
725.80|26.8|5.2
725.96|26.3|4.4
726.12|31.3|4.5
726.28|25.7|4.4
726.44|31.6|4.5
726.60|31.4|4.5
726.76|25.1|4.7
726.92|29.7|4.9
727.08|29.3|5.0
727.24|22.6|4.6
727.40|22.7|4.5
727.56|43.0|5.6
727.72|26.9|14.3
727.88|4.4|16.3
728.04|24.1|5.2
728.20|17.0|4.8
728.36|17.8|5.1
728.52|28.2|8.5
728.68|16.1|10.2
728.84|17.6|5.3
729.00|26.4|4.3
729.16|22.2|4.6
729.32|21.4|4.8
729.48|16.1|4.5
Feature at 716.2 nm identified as [N II]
